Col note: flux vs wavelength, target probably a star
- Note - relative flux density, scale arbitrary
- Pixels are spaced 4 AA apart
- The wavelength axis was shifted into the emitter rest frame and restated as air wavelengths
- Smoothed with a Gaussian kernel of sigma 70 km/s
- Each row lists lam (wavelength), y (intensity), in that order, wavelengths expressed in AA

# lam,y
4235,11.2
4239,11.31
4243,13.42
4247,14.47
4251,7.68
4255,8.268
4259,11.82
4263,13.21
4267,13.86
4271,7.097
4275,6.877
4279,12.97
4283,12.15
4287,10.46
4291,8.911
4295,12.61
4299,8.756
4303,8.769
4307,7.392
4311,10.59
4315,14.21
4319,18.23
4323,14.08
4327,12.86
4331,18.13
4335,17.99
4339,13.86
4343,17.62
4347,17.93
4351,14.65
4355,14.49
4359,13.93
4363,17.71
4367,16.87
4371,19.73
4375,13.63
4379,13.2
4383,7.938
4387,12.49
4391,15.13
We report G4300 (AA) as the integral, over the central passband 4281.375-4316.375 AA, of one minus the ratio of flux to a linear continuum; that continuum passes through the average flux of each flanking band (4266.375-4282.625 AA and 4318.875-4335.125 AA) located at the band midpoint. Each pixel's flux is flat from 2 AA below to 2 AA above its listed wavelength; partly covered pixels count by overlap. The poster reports 6.38 AA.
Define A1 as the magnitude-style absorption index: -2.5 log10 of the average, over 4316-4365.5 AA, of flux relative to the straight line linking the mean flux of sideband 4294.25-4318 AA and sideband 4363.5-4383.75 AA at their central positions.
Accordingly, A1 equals -0.24 mag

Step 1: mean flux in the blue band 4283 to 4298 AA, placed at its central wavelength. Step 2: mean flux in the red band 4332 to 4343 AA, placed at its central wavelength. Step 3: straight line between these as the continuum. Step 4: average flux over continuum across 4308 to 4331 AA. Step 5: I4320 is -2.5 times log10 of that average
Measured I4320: 0.02 mag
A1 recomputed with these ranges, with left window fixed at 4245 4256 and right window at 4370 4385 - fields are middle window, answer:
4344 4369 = -0.248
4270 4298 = 0.090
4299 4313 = 0.287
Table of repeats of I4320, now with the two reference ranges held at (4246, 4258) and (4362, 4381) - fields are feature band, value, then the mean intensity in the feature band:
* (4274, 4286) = 0.04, 11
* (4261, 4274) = -0.04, 11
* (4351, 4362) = 0.06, 14.6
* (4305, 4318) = 0.16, 11.3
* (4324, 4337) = -0.15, 16.2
